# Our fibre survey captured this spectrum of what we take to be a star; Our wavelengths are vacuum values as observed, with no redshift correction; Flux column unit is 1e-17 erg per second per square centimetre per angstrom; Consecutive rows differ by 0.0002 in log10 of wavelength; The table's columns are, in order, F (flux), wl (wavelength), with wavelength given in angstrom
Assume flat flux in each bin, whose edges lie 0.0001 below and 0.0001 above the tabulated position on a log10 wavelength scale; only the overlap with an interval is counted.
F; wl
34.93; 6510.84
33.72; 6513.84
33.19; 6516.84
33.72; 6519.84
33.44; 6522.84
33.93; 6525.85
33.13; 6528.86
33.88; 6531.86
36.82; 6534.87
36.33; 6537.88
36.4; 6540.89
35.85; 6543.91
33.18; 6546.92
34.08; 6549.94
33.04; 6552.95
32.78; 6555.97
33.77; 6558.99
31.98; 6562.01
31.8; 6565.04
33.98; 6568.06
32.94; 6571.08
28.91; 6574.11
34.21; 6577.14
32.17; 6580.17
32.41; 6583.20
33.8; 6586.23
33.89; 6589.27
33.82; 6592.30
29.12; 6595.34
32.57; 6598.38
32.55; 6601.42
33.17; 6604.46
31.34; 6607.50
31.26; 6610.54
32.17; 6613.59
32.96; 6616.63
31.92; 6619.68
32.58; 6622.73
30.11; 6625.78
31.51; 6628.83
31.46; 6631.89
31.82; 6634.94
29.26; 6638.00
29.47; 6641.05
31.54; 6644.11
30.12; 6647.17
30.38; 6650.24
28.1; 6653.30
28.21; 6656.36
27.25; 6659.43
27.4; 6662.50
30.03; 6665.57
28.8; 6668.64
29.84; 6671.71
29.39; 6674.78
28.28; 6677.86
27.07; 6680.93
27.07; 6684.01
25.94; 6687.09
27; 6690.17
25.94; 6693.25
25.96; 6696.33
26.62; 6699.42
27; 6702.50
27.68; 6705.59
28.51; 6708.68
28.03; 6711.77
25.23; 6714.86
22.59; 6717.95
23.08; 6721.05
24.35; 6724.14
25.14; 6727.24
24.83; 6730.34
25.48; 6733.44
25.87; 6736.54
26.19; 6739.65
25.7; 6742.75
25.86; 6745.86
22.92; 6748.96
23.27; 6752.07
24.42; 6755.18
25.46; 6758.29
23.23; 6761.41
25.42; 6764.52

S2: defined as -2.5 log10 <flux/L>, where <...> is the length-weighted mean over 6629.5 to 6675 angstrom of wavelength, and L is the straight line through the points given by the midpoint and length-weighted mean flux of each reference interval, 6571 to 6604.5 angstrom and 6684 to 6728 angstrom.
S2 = -0.02 mag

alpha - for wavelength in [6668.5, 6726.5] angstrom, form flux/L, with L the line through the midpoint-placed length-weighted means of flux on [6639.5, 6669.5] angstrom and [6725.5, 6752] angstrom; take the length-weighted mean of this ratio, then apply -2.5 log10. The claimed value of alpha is 0.02 mag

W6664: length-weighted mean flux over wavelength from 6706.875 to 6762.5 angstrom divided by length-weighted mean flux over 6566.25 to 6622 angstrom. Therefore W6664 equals 0.8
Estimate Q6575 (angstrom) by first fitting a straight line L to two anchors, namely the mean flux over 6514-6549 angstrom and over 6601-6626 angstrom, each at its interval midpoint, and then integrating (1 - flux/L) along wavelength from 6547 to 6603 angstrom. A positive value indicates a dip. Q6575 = 0.9 angstrom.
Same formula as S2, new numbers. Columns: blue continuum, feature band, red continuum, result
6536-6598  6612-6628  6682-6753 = -0.047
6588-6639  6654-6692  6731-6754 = 0.027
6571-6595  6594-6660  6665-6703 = -0.018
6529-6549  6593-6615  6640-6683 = 0.003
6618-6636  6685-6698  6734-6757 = 0.068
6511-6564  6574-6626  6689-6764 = -0.038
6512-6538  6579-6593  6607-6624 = -0.015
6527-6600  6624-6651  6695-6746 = -0.031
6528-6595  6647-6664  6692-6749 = 0.018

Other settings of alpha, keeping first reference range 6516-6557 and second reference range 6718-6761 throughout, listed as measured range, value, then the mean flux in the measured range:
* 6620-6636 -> -0.05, 31.5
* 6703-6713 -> -0.07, 28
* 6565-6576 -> 0.02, 32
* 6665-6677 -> -0.06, 29.4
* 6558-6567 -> 0.02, 32.5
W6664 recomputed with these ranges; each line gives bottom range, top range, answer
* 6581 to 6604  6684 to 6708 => 0.82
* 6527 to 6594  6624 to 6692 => 0.87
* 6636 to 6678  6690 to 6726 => 0.89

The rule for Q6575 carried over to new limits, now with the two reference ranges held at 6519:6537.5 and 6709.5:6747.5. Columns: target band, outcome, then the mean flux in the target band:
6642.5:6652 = -0.55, 30.6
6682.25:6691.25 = 0.16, 26.7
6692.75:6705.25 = 0.02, 26.5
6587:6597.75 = -0.34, 32.4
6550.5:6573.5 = -0.01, 32.8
